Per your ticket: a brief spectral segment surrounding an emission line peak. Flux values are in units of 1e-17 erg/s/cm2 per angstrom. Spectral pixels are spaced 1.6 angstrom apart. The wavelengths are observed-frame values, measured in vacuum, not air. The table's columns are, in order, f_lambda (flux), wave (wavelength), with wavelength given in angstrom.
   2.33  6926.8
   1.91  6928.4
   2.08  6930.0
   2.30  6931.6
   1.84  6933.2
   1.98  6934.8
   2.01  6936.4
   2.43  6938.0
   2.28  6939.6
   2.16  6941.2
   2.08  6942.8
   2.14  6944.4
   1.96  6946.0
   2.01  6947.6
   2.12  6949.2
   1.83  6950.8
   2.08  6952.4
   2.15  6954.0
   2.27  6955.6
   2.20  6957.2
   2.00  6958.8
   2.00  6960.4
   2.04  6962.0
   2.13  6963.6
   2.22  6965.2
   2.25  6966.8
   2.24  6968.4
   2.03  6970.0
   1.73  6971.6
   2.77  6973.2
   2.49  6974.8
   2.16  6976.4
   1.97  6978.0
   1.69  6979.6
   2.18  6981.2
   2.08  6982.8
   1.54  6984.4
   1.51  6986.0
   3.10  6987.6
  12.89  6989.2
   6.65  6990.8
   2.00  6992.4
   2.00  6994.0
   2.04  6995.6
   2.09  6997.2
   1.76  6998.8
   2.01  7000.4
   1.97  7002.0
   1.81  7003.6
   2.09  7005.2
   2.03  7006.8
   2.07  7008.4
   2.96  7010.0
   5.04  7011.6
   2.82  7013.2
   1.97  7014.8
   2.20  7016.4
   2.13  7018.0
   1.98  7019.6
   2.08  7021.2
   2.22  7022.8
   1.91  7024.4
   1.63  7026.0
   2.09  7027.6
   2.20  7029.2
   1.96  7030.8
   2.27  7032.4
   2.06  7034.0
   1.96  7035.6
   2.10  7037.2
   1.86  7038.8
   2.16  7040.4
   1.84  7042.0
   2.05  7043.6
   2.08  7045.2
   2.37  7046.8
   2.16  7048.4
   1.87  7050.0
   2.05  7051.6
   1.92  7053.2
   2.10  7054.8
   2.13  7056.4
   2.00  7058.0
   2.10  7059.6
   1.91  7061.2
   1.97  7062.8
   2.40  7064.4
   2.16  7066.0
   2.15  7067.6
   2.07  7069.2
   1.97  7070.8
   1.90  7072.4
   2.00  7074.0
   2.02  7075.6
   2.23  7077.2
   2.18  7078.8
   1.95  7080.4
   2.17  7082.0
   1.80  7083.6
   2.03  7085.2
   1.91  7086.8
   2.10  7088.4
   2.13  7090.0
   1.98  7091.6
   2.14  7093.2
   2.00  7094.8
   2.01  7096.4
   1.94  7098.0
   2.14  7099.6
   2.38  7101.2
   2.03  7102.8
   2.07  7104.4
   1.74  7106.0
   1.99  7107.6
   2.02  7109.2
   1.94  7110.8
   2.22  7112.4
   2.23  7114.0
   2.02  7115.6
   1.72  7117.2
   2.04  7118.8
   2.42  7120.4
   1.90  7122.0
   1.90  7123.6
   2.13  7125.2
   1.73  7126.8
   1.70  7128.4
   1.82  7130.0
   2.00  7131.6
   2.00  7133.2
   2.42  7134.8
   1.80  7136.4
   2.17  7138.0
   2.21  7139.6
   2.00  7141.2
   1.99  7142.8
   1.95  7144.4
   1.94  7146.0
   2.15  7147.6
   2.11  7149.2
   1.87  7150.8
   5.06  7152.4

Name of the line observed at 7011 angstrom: [N II] 6583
